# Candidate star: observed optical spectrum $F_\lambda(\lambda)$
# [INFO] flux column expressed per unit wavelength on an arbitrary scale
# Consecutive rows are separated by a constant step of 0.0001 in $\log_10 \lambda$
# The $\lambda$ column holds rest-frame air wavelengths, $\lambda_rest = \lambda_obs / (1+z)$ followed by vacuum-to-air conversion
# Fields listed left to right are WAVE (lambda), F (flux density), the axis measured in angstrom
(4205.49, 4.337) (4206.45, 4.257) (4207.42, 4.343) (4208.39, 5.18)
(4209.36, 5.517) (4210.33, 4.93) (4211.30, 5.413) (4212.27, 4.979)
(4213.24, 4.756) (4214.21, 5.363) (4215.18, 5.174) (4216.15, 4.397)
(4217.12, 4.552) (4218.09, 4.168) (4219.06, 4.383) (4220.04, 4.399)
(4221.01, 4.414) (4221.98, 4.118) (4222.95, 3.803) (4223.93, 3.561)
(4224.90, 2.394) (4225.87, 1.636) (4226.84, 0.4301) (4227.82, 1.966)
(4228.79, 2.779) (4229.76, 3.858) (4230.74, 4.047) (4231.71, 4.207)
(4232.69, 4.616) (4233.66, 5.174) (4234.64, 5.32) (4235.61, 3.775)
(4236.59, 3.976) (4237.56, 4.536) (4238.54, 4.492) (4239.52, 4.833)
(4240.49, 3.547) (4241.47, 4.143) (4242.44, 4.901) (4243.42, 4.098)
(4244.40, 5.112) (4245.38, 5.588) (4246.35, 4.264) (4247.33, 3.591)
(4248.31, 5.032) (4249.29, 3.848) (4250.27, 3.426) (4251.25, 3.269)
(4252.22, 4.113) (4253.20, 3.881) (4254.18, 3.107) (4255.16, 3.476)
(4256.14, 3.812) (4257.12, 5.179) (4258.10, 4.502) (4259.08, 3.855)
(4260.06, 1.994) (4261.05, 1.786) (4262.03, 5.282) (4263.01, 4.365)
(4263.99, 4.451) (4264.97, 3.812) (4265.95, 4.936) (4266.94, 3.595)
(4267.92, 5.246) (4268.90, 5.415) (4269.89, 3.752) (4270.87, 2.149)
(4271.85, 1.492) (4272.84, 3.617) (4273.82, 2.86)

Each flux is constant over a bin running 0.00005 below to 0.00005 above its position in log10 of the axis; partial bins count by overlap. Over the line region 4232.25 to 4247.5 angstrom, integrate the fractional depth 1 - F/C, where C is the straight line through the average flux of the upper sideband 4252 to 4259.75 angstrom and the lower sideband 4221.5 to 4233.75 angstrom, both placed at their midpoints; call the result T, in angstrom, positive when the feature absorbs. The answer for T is -4.29 angstrom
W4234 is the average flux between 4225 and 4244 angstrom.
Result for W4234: 3.79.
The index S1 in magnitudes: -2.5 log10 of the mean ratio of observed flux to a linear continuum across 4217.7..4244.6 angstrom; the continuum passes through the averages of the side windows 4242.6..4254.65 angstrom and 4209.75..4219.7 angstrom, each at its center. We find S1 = 0.155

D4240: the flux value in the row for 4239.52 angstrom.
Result 4.833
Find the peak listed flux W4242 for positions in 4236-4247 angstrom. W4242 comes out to 5.588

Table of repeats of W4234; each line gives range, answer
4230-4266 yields 4.16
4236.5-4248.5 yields 4.47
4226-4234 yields 3.28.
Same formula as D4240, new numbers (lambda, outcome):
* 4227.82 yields 1.966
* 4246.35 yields 4.264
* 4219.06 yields 4.383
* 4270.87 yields 2.149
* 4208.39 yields 5.18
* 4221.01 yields 4.414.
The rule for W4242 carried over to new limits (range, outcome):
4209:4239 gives 5.517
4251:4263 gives 5.282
